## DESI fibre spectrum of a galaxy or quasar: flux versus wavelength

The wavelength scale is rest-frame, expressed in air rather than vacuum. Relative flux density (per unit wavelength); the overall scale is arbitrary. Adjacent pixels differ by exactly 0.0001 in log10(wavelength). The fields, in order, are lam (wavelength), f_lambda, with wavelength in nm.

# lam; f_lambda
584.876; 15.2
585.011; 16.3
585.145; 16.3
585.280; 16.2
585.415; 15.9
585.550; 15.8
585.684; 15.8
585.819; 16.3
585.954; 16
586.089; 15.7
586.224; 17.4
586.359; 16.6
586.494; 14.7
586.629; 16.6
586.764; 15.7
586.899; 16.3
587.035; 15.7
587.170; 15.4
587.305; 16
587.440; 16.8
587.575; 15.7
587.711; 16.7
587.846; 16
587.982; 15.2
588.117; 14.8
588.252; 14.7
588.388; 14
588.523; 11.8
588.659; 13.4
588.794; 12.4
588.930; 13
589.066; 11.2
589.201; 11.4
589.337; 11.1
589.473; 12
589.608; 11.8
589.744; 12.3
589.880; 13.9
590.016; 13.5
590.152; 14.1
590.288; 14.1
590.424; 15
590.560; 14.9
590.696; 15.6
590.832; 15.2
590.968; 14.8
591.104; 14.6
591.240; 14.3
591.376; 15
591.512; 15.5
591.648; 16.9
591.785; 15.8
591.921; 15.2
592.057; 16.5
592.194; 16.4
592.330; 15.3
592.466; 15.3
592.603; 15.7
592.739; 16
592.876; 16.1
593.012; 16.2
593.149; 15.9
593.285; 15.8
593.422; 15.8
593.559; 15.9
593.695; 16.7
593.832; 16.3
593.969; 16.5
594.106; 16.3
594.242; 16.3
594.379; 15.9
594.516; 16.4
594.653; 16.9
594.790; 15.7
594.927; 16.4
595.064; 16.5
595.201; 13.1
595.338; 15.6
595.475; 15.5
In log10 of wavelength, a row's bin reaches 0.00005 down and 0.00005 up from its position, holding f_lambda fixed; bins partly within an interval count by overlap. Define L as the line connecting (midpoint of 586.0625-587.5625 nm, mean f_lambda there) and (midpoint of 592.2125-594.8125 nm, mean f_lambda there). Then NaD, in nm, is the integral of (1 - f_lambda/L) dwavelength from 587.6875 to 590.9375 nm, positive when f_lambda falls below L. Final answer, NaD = 0.49 nm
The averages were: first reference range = 16.1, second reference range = 16.1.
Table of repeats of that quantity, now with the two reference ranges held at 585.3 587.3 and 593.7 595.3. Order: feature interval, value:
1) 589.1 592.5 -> 0.35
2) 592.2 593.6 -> 0.02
